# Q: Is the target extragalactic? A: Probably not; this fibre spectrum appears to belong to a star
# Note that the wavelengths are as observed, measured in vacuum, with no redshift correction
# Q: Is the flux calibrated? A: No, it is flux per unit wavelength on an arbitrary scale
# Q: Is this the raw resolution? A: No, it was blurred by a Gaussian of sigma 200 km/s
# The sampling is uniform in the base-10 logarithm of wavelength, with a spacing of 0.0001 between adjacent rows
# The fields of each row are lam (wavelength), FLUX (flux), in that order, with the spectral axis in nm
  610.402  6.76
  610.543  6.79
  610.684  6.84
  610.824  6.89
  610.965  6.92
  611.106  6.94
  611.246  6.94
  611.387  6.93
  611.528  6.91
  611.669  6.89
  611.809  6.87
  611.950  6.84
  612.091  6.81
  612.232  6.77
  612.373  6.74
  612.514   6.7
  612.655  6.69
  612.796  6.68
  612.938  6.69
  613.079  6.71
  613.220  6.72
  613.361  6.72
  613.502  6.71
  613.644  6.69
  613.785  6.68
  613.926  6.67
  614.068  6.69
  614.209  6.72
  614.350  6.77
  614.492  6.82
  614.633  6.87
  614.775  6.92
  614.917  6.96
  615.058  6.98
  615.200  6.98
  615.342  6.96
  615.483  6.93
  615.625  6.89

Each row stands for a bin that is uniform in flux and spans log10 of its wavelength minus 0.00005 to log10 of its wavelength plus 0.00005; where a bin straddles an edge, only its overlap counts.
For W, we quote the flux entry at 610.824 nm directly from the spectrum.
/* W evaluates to 6.89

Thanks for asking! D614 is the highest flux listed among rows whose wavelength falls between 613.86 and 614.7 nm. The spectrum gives 6.87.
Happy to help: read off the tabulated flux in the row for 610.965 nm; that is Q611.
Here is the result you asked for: 6.92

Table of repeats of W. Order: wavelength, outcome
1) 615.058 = 6.98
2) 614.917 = 6.96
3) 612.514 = 6.7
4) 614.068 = 6.69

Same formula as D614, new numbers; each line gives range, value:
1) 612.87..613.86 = 6.72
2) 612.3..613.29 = 6.74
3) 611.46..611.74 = 6.91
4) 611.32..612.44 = 6.93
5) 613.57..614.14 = 6.69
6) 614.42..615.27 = 6.98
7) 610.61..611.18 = 6.94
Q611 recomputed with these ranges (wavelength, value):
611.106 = 6.94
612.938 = 6.69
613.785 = 6.68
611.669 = 6.89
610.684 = 6.84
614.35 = 6.77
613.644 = 6.69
